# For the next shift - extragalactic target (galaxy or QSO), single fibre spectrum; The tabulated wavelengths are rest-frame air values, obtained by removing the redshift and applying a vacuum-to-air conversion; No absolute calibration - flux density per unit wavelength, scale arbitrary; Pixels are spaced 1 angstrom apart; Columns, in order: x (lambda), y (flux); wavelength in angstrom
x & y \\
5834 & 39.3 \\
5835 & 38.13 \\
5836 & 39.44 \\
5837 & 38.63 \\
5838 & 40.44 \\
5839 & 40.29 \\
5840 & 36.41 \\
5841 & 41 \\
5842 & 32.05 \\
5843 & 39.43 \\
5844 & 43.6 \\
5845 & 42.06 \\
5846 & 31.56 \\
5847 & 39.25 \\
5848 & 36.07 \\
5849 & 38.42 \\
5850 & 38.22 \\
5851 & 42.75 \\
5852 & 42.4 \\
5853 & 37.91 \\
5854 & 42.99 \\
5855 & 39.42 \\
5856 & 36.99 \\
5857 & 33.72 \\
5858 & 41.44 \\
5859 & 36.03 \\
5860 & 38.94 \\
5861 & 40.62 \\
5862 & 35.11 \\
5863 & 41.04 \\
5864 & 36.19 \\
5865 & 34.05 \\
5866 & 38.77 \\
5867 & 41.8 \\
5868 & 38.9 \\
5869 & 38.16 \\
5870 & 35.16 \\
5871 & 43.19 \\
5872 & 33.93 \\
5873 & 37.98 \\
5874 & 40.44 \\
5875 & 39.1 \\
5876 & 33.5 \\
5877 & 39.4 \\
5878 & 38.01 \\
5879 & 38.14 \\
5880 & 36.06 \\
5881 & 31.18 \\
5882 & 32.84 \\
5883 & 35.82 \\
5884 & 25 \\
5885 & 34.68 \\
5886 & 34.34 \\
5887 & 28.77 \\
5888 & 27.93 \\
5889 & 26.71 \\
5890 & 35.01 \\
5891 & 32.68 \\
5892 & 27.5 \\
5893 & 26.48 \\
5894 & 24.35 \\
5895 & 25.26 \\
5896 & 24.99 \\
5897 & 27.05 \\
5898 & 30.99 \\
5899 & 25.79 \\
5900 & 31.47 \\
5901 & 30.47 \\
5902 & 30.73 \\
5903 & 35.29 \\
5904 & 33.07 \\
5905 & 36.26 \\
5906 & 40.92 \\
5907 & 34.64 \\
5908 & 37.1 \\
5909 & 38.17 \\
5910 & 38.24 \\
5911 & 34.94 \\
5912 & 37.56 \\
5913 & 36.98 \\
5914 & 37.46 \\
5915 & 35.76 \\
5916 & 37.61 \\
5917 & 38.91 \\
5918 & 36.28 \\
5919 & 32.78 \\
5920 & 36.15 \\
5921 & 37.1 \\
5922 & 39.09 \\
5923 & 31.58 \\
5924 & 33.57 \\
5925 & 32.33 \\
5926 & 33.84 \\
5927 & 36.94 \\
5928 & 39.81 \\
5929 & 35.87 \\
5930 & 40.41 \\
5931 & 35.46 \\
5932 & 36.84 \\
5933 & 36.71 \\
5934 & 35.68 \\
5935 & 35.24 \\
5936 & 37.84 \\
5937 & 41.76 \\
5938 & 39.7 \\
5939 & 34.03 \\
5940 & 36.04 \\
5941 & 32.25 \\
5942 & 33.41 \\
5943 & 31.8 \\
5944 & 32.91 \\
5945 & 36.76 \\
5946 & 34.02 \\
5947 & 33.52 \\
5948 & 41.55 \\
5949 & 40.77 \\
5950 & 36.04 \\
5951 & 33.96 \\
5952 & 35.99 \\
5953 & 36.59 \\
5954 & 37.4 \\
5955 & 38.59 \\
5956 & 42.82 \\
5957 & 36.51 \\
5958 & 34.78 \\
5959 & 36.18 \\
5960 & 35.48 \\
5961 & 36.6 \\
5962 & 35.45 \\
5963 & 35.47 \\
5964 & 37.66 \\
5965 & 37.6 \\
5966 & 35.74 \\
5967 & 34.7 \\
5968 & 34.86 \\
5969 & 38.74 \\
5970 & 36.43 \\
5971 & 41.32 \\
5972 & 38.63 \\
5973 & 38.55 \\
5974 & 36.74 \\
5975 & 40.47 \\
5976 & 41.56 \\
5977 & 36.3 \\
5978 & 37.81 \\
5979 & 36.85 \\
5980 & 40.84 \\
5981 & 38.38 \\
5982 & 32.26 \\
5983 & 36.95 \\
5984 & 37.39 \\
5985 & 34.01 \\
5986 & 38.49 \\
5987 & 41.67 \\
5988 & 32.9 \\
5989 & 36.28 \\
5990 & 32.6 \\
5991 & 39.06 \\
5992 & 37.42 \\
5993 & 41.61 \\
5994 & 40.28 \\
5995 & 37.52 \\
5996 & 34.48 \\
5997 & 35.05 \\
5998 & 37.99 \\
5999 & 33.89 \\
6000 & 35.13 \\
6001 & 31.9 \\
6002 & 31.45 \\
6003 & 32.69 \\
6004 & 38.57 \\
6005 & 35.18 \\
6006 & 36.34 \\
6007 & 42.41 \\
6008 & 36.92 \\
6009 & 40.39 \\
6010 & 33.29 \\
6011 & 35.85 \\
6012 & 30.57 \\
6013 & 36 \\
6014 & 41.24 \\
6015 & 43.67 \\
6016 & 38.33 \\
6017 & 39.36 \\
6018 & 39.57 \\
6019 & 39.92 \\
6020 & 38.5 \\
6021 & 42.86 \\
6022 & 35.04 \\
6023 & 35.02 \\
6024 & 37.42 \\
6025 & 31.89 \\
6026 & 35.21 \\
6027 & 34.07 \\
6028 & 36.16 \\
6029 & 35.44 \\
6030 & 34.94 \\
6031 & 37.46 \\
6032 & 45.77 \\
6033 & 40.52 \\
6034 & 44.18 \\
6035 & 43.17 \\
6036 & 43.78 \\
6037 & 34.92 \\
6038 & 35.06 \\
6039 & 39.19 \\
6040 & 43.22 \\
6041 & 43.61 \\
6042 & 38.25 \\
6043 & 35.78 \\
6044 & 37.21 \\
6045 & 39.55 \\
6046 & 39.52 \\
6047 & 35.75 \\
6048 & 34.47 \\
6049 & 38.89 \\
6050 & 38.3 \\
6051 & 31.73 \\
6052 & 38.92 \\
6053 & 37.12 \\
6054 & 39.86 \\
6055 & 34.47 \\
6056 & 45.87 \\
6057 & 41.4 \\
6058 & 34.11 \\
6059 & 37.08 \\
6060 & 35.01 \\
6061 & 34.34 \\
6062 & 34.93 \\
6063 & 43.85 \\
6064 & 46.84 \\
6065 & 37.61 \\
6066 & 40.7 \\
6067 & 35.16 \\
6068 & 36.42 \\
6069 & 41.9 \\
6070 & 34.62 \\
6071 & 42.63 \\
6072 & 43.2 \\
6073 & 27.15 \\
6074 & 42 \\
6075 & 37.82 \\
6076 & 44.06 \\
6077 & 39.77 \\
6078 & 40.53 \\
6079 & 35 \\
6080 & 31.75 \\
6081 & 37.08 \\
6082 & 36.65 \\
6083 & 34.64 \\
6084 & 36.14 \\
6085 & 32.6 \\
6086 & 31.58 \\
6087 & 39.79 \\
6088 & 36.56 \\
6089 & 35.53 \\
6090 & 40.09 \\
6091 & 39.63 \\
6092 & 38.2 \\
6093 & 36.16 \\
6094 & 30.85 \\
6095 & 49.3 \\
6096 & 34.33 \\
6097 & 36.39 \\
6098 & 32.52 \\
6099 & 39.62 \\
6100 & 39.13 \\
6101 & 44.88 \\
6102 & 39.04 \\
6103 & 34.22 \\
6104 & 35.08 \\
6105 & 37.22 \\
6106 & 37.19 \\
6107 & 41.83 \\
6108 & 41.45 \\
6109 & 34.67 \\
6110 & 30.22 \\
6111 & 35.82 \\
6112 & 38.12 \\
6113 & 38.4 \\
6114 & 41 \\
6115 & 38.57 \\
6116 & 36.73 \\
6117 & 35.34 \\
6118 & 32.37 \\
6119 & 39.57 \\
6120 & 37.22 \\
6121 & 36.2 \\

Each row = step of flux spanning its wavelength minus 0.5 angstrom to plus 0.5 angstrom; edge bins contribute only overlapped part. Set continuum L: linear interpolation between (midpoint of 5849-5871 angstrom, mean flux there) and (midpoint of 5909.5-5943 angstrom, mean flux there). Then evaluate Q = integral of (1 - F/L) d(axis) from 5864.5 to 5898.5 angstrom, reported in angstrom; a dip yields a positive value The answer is 4.0 angstrom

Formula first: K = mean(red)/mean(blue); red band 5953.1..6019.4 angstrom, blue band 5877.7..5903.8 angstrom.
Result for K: 1.2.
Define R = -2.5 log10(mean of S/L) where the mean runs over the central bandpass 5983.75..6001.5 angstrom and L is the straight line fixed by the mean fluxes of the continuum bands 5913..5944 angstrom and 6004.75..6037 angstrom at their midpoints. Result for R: 0.028 mag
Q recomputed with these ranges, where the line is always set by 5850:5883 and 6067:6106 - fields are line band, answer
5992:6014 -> 0.8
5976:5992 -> 0.3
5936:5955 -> 0.8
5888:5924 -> 4.4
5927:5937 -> 0.1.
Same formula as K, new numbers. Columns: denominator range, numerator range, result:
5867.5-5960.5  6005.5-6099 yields 1.08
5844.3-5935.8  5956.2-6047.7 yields 1.06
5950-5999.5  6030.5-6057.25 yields 1.06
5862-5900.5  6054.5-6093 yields 1.13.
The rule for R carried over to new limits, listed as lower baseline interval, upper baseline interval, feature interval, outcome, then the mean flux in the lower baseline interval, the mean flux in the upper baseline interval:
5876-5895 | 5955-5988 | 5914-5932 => -0.06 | 31.8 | 37.4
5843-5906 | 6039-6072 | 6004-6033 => 0.01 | 35.2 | 38.5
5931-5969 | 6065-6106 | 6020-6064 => -0.03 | 36.3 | 37.5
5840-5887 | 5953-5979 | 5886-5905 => 0.26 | 37.5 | 37.4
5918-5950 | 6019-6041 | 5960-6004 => 0.01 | 36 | 38.4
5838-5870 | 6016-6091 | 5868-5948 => 0.11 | 38.5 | 38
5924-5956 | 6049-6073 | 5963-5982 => -0.03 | 36.3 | 38.3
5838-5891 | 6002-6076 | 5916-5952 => 0.04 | 37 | 38.1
